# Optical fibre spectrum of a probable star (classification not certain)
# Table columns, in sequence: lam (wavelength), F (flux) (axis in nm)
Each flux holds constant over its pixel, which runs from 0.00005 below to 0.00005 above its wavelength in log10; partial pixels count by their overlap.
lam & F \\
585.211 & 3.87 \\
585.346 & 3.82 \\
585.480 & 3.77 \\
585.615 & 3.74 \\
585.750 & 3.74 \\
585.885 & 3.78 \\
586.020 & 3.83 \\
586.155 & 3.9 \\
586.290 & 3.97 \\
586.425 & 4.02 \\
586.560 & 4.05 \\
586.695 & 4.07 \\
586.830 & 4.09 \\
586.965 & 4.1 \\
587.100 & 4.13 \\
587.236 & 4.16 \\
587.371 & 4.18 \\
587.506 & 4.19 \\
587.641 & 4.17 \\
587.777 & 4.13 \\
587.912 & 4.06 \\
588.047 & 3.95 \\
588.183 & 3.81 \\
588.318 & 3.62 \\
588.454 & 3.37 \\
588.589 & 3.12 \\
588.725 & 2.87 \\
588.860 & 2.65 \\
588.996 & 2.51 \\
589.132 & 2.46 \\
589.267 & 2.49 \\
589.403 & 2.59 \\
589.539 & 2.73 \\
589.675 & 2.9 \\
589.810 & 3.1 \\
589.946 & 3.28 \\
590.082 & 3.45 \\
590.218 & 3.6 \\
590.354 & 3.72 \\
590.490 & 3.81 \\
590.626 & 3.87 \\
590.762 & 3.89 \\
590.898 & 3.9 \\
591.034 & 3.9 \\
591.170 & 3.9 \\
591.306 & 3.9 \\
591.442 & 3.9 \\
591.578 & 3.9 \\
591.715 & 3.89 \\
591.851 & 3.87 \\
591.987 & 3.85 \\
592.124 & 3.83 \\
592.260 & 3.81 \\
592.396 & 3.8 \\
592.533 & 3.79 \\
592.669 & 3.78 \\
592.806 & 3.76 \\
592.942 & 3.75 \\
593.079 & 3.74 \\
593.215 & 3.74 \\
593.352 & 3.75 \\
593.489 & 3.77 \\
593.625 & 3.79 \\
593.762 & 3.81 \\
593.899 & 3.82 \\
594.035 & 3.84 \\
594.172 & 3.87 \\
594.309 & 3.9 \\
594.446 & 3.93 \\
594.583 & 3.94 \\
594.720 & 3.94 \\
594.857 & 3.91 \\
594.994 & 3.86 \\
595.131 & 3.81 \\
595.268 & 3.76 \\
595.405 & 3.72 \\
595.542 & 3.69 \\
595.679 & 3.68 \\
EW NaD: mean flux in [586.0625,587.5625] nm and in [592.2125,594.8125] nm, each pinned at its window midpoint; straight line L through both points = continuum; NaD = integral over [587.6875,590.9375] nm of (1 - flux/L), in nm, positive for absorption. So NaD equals 0.53 nm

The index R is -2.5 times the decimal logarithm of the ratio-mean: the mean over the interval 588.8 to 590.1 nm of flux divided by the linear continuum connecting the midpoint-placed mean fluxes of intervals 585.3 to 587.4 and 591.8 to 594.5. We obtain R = 0.36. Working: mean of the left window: 3.96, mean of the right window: 3.81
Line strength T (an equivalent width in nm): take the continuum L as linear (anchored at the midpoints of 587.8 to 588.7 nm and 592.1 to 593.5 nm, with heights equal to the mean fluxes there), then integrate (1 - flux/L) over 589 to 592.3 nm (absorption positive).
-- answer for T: 0.19 nm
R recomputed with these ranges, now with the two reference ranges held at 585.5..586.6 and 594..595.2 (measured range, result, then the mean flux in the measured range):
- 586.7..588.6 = -0.03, 3.96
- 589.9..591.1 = 0.05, 3.72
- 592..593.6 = 0.03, 3.78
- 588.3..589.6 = 0.35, 2.81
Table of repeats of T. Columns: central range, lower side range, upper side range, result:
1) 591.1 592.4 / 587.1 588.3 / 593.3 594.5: 0.01 nm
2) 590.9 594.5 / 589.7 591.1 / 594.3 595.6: -0.09 nm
